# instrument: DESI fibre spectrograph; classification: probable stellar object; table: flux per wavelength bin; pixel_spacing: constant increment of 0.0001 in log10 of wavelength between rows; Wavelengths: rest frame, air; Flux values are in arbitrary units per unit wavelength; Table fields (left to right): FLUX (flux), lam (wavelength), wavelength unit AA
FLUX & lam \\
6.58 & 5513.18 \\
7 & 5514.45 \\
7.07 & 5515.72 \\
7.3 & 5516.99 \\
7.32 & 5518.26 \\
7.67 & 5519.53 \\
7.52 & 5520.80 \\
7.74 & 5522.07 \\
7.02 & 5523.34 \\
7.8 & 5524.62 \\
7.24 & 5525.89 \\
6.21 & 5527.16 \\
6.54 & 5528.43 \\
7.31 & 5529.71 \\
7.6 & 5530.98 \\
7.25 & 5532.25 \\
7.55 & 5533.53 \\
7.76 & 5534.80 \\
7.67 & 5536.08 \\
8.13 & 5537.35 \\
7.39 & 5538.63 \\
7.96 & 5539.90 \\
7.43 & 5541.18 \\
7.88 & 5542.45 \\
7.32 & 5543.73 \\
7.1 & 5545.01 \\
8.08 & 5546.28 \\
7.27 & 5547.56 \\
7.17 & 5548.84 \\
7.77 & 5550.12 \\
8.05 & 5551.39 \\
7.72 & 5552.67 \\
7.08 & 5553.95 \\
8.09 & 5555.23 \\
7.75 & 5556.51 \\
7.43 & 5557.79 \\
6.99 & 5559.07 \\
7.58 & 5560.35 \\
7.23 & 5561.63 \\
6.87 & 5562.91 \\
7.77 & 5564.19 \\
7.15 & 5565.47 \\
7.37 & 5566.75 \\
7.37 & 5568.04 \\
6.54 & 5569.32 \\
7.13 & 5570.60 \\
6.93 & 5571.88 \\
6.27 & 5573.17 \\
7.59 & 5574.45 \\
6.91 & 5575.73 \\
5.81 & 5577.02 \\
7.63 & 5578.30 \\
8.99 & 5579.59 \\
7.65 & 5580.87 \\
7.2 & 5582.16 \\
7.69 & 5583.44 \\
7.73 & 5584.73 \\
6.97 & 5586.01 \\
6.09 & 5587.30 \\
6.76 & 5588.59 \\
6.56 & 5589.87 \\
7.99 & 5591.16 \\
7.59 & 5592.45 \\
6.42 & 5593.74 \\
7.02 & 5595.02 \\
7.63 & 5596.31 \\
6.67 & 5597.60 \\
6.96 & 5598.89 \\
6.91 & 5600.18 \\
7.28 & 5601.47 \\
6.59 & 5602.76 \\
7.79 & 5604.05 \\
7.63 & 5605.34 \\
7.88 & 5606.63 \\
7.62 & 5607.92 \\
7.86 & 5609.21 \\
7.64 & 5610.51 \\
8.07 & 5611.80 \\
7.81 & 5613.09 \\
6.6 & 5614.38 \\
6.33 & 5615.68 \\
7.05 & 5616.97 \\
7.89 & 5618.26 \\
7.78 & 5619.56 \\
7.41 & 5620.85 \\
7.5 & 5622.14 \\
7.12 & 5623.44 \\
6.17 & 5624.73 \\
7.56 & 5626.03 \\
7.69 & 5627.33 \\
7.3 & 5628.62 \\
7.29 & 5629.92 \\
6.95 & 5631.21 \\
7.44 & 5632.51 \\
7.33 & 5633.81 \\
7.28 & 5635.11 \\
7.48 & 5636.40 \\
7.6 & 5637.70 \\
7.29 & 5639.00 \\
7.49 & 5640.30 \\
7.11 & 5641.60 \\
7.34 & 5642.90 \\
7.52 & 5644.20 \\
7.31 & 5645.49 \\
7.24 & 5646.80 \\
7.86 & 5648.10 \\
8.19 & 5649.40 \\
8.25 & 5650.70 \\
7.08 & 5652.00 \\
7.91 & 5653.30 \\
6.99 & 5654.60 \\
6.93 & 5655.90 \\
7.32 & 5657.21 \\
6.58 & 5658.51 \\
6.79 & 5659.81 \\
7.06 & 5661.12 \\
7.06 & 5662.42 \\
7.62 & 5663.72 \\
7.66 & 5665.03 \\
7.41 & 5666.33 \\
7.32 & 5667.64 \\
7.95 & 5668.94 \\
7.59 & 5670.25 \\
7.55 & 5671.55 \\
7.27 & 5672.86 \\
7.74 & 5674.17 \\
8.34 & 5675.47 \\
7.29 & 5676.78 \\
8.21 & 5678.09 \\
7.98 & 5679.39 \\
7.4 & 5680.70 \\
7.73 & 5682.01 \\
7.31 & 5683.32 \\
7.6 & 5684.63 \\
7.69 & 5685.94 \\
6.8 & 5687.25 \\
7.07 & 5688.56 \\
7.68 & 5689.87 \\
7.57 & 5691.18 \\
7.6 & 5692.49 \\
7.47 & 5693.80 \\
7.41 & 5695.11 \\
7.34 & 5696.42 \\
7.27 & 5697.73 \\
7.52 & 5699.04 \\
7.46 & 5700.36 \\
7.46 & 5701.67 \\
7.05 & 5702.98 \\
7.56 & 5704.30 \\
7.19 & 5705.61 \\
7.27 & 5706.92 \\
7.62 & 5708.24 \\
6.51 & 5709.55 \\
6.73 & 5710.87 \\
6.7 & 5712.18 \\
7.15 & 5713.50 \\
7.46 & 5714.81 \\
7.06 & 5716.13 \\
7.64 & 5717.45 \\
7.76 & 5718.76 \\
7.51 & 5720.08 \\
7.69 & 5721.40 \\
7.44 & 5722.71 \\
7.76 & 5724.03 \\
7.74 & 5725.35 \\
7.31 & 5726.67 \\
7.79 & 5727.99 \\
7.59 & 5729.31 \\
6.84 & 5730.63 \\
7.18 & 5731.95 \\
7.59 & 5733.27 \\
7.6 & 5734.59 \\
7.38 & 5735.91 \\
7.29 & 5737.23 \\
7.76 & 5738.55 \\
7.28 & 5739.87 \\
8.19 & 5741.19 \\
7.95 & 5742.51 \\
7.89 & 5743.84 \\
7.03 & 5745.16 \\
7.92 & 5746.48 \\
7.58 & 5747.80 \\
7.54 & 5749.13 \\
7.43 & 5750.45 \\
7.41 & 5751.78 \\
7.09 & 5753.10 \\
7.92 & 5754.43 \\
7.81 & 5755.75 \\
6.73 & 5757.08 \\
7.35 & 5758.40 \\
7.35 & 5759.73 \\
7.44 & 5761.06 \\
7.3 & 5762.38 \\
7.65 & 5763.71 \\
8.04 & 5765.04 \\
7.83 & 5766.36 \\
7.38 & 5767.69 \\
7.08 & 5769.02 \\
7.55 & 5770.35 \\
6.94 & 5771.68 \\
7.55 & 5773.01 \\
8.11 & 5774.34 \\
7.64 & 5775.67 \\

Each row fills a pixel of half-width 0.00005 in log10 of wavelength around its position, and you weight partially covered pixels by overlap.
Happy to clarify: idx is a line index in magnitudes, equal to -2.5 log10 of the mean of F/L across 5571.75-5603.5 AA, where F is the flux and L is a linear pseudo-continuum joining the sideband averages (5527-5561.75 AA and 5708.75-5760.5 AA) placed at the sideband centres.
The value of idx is 0.05 mag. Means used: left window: 7.5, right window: 7.44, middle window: 7.12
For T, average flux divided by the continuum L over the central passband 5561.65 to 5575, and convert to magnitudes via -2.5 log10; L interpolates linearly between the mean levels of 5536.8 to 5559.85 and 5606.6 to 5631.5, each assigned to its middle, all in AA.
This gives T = 0.06 mag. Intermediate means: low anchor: 7.59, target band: 7.1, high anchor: 7.37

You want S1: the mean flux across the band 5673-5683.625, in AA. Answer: 7.74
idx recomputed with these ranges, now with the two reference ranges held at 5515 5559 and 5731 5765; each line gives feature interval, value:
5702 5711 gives 0.05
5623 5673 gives 0.02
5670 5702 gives -0.01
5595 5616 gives 0.02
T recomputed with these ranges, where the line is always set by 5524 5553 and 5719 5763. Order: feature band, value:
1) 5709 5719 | 0.06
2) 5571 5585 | 0.03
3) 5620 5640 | 0.03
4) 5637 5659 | 0.01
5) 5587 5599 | 0.07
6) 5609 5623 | 0.01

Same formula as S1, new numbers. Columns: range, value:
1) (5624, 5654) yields 7.42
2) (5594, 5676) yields 7.37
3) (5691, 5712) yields 7.3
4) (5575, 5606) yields 7.19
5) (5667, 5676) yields 7.68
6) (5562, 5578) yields 7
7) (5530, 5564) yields 7.54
